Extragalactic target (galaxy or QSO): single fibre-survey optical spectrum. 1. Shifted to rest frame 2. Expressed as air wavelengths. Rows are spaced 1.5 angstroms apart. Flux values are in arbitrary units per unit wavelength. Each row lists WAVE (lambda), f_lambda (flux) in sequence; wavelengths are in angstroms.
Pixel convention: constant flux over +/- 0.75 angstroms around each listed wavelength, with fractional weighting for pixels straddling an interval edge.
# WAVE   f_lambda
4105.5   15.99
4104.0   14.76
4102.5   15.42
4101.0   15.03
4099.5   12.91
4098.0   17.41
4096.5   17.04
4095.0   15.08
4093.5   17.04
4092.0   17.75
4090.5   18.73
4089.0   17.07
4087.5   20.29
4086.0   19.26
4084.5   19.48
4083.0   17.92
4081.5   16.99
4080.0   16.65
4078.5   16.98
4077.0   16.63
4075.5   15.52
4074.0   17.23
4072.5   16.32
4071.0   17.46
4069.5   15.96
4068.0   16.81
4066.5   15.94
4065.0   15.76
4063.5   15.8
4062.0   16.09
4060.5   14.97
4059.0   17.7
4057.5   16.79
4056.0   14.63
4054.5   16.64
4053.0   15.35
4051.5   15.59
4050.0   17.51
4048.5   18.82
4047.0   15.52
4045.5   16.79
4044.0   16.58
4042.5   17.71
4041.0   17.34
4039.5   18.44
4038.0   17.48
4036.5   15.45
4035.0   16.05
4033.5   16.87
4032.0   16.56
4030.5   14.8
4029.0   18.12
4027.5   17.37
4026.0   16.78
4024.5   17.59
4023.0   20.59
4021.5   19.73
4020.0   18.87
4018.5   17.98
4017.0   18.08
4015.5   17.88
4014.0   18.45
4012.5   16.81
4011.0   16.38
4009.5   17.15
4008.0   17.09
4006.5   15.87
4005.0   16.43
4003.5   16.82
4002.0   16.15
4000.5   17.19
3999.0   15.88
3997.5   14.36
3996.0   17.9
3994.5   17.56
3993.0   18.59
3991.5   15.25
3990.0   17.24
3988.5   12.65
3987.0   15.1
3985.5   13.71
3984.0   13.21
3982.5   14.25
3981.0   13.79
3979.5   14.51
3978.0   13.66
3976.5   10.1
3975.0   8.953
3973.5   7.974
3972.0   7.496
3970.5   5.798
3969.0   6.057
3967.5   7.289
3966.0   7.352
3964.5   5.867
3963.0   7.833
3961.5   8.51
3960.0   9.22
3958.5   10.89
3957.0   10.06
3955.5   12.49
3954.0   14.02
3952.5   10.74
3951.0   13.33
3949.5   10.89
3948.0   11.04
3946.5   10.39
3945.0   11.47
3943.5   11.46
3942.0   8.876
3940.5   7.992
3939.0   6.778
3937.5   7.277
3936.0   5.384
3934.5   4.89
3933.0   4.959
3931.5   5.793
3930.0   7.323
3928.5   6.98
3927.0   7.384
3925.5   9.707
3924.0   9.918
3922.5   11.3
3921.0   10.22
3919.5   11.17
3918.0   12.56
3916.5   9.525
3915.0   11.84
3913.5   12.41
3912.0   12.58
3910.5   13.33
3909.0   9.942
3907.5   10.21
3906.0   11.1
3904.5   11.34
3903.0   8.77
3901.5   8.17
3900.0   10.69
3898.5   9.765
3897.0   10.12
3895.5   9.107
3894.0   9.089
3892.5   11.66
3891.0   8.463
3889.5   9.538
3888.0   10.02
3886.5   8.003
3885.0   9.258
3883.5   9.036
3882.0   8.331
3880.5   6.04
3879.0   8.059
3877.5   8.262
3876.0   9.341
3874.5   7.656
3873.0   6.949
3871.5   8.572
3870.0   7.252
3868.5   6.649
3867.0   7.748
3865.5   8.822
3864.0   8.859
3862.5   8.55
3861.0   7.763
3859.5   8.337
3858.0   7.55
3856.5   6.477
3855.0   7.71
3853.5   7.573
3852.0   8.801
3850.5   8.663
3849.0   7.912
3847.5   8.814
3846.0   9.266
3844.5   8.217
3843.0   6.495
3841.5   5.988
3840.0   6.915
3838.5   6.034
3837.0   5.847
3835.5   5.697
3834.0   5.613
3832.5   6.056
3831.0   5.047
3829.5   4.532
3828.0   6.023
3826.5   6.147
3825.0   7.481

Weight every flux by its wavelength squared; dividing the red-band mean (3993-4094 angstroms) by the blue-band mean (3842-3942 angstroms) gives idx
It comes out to 2.1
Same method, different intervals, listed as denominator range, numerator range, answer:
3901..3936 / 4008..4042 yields 1.93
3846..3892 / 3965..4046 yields 1.99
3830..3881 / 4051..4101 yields 2.50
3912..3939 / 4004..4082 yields 2.04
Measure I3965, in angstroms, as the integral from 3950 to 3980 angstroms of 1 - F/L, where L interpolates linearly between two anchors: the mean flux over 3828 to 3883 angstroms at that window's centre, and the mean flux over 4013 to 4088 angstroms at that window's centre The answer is 7.56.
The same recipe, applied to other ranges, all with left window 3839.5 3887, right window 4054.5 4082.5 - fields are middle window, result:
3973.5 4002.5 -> -3.2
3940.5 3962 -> 1.2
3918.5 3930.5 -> 1.2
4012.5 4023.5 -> -3.3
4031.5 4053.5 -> -2.2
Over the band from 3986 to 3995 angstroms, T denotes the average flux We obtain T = 16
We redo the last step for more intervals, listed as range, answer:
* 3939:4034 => 13.6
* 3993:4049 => 17.2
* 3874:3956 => 9.56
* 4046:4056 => 16.4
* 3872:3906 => 9.03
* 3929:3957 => 9.18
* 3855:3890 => 8.11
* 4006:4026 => 17.9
